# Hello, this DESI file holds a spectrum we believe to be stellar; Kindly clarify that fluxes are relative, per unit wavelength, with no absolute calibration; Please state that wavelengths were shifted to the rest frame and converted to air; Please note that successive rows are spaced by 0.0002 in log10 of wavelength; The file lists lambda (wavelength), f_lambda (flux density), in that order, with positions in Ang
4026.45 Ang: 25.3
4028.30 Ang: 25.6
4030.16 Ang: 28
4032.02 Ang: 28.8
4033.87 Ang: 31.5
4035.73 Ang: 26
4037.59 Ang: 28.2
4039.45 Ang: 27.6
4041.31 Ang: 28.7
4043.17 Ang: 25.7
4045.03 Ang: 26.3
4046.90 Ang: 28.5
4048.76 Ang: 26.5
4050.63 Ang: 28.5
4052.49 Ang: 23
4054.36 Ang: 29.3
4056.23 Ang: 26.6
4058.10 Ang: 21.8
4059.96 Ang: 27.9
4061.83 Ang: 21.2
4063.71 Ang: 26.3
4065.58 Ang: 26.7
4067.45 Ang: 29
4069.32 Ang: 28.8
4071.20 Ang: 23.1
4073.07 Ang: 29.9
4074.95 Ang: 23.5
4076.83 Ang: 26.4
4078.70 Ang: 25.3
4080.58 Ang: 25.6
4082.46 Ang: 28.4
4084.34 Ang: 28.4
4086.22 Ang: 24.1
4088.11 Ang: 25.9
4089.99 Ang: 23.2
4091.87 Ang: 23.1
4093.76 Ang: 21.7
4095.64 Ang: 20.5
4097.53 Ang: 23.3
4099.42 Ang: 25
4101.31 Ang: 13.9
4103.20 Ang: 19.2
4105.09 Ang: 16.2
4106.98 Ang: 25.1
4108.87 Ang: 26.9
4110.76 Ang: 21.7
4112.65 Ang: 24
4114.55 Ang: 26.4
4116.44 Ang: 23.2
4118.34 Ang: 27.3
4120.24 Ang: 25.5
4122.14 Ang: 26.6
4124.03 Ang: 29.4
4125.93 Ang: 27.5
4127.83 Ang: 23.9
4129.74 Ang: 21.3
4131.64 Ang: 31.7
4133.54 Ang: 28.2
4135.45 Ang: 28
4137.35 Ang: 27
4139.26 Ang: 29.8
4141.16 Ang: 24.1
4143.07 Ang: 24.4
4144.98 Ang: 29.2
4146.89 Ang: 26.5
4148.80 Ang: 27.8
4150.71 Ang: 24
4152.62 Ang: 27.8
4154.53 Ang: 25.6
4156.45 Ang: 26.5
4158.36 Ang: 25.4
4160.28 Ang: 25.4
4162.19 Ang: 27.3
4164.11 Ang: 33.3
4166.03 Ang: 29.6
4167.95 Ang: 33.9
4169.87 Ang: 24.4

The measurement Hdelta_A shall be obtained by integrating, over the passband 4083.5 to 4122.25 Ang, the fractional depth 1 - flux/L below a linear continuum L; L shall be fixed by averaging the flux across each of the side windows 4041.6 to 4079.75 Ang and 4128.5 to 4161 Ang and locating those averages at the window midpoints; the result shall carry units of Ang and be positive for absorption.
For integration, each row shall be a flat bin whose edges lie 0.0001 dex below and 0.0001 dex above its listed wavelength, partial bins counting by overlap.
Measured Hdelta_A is 4.6 Ang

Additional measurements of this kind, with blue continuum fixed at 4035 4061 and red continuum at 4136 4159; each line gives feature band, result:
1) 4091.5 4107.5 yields 3.6 Ang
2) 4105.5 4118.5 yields 1.1 Ang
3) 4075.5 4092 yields 0.6 Ang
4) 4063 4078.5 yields 0.0 Ang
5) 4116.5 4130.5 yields 0.4 Ang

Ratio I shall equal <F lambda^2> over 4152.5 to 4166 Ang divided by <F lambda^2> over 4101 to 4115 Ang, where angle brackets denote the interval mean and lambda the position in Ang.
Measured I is 1.29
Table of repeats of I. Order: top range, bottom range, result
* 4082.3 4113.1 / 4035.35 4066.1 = 0.88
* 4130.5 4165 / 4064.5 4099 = 1.11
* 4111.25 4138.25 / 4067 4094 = 1.04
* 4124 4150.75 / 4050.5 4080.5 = 1.07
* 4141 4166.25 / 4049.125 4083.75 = 1.07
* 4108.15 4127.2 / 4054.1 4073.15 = 1.01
